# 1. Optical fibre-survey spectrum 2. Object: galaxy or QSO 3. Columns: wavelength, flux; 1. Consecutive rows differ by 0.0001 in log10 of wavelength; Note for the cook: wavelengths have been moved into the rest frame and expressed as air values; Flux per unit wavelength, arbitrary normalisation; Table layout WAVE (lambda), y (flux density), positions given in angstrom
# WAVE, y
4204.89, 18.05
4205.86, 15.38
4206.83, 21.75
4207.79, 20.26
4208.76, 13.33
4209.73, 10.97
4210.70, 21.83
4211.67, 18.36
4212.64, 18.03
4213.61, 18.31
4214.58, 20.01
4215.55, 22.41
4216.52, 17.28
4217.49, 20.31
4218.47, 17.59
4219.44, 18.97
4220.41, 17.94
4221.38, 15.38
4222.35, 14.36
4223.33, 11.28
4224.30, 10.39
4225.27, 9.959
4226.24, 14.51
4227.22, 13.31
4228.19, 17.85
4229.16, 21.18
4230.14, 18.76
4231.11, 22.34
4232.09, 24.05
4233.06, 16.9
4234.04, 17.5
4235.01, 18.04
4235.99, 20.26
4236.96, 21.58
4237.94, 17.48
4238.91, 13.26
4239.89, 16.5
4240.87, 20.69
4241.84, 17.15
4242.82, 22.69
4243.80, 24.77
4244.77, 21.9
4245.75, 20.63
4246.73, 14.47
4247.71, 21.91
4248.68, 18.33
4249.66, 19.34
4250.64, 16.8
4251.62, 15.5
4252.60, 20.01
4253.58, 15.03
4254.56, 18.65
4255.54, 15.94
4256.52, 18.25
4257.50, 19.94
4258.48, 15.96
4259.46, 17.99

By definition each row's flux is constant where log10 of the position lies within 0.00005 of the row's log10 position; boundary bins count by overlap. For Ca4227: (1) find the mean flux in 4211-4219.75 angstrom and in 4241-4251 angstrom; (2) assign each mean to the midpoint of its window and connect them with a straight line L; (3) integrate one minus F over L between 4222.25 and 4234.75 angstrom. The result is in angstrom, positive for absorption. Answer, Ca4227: 1.9 angstrom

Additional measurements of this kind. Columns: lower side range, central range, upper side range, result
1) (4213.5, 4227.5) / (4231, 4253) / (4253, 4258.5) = -2.9 angstrom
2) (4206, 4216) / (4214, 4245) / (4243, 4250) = 2.3 angstrom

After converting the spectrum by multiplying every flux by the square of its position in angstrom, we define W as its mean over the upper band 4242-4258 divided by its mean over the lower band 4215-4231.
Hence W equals 1.2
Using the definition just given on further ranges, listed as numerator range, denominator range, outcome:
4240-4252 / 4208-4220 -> 1.09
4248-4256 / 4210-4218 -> 0.93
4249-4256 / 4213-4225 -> 1.04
